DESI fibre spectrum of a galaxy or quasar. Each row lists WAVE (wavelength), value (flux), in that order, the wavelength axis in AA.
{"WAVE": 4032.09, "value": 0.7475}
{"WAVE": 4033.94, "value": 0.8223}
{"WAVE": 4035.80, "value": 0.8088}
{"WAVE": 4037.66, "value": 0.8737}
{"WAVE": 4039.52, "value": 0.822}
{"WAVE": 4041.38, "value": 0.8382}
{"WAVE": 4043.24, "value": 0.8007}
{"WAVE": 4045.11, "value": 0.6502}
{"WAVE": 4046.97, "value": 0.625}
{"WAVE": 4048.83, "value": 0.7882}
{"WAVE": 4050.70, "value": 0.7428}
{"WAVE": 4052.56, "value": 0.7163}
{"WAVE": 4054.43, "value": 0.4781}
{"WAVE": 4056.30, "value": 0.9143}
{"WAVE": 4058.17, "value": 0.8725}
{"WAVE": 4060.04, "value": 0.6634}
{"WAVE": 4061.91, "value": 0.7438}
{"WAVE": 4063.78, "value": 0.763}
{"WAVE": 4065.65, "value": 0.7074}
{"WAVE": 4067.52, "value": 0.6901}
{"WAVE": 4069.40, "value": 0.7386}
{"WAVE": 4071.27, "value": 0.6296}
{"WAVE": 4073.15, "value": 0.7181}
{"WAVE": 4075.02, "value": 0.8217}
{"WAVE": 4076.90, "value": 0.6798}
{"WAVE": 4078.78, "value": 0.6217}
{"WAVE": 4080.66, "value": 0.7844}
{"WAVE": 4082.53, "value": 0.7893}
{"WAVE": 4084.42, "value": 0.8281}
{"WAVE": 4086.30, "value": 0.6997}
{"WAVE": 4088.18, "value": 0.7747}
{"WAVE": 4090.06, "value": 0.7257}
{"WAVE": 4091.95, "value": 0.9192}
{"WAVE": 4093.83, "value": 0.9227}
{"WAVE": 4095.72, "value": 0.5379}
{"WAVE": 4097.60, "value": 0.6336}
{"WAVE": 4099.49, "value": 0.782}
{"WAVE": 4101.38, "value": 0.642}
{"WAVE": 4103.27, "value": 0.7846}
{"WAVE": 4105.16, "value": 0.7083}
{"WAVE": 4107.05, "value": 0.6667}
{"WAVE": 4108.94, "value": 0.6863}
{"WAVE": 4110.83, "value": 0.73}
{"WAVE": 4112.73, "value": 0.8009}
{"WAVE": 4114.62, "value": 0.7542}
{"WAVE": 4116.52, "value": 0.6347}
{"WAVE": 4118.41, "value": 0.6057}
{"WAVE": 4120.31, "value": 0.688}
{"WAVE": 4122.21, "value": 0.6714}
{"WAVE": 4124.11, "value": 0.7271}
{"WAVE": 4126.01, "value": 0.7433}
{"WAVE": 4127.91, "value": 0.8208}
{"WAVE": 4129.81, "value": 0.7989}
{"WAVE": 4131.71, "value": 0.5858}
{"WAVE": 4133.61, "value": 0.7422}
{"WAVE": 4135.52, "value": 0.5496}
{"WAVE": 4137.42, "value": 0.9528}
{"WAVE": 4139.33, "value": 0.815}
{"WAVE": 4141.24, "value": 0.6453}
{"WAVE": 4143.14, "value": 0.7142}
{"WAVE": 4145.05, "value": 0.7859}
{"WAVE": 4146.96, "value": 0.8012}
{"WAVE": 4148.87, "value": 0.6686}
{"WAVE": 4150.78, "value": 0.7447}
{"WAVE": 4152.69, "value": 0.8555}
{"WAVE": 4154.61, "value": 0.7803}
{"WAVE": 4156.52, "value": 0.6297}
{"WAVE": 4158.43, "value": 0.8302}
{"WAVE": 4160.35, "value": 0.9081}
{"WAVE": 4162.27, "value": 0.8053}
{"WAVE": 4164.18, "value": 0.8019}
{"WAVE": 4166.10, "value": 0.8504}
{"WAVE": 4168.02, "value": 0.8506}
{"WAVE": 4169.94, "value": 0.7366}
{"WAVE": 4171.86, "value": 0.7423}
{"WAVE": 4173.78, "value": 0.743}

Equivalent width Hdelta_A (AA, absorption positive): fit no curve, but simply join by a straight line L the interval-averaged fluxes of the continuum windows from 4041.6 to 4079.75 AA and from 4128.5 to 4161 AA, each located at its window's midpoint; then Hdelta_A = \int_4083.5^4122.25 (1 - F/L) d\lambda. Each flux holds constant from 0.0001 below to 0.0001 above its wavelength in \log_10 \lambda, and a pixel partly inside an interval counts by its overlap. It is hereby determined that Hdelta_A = 0.6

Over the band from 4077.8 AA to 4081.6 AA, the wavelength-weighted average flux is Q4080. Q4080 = 0.704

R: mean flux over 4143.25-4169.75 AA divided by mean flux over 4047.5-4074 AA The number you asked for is 1.1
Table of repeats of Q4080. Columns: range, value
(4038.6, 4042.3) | 0.83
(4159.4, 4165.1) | 0.839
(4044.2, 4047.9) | 0.639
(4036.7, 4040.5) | 0.847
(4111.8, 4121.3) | 0.696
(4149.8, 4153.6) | 0.799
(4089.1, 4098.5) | 0.749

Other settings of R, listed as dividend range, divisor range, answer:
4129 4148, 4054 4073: 1.02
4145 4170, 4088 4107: 1.07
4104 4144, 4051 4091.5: 0.98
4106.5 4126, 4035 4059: 0.92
